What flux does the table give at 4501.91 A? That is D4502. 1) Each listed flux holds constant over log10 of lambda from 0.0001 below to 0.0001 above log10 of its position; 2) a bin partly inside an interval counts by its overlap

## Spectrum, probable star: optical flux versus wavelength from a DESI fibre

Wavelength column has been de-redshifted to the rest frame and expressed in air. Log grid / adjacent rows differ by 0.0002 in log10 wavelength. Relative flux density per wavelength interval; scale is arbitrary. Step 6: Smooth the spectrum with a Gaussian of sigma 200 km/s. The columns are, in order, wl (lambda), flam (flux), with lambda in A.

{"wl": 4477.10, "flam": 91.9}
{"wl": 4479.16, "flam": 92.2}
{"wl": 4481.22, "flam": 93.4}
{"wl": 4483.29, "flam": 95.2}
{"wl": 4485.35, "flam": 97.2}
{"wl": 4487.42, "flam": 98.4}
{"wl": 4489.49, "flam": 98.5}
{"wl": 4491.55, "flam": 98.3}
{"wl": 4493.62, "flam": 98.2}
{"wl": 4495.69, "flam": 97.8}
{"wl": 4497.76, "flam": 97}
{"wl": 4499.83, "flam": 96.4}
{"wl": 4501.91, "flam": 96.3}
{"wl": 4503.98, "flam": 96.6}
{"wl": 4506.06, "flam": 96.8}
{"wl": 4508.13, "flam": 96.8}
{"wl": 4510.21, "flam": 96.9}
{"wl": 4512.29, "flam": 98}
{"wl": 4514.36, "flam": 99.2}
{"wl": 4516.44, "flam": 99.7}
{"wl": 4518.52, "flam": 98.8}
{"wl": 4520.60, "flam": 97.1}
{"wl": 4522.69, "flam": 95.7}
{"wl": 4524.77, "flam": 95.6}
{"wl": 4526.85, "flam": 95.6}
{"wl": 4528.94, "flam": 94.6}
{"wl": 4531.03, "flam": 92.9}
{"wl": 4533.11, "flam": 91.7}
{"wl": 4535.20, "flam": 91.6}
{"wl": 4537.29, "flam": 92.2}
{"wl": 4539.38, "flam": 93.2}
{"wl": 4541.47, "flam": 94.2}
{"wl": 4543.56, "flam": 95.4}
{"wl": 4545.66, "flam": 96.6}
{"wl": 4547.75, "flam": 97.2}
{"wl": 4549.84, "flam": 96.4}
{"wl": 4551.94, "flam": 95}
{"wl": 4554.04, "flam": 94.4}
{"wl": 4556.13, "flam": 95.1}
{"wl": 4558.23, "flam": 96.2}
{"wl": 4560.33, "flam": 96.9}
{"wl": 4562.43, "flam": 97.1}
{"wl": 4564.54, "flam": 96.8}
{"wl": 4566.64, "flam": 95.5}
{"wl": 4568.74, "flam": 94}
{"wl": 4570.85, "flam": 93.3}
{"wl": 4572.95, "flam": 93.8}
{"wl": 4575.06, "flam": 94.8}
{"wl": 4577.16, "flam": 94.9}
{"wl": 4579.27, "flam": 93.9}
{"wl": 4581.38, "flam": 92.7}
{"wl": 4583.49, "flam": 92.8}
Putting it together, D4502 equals 96.3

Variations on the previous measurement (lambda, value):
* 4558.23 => 96.2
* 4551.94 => 95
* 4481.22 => 93.4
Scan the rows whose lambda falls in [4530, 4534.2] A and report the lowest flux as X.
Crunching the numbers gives 91.7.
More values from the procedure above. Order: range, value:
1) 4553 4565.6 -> 94.4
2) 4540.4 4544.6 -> 94.2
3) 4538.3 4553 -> 93.2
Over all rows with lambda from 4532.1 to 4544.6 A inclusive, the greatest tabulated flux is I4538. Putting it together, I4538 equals 95.4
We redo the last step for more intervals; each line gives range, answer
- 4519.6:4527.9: 97.1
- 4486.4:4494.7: 98.5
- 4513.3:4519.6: 99.7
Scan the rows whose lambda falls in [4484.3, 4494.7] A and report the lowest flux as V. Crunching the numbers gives 97.2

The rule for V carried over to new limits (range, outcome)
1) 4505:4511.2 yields 96.8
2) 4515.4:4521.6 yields 97.1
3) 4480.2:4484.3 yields 93.4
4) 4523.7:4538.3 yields 91.6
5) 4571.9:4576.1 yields 93.8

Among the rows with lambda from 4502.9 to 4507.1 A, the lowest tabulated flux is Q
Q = 96.6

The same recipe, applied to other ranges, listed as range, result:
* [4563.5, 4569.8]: 94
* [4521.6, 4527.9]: 95.6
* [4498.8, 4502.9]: 96.3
